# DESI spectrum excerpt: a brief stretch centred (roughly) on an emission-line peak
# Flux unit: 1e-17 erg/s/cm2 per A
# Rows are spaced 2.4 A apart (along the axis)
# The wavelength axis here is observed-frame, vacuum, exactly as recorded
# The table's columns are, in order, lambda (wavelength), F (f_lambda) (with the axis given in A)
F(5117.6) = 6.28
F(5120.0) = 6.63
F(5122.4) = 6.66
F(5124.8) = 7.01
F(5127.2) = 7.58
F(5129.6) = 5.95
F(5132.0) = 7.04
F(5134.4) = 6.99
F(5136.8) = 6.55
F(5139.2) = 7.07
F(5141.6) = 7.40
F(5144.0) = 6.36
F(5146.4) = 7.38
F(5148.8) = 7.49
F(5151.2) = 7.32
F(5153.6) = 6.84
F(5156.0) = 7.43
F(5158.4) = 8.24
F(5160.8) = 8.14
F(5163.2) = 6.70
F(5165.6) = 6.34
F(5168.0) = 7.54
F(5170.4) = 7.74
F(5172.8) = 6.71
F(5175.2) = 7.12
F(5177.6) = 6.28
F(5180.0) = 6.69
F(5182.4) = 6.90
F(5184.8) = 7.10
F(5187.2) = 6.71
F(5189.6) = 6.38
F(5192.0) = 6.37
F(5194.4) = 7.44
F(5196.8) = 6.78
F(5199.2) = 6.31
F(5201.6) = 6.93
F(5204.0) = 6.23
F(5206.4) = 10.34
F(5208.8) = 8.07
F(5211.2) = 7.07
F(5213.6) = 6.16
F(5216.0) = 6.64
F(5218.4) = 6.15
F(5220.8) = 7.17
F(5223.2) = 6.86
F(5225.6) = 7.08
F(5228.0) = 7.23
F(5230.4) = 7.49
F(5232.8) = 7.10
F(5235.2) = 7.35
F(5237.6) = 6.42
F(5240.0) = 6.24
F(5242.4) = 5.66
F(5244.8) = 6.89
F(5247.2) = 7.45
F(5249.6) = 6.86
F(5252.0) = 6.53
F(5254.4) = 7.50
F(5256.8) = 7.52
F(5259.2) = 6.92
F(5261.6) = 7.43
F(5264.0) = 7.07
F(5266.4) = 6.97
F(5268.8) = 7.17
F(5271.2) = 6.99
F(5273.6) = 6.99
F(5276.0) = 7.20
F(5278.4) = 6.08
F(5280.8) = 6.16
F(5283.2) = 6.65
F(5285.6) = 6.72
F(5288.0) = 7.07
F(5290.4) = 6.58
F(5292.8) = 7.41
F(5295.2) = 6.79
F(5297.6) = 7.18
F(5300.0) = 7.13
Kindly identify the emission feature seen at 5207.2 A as [O III]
